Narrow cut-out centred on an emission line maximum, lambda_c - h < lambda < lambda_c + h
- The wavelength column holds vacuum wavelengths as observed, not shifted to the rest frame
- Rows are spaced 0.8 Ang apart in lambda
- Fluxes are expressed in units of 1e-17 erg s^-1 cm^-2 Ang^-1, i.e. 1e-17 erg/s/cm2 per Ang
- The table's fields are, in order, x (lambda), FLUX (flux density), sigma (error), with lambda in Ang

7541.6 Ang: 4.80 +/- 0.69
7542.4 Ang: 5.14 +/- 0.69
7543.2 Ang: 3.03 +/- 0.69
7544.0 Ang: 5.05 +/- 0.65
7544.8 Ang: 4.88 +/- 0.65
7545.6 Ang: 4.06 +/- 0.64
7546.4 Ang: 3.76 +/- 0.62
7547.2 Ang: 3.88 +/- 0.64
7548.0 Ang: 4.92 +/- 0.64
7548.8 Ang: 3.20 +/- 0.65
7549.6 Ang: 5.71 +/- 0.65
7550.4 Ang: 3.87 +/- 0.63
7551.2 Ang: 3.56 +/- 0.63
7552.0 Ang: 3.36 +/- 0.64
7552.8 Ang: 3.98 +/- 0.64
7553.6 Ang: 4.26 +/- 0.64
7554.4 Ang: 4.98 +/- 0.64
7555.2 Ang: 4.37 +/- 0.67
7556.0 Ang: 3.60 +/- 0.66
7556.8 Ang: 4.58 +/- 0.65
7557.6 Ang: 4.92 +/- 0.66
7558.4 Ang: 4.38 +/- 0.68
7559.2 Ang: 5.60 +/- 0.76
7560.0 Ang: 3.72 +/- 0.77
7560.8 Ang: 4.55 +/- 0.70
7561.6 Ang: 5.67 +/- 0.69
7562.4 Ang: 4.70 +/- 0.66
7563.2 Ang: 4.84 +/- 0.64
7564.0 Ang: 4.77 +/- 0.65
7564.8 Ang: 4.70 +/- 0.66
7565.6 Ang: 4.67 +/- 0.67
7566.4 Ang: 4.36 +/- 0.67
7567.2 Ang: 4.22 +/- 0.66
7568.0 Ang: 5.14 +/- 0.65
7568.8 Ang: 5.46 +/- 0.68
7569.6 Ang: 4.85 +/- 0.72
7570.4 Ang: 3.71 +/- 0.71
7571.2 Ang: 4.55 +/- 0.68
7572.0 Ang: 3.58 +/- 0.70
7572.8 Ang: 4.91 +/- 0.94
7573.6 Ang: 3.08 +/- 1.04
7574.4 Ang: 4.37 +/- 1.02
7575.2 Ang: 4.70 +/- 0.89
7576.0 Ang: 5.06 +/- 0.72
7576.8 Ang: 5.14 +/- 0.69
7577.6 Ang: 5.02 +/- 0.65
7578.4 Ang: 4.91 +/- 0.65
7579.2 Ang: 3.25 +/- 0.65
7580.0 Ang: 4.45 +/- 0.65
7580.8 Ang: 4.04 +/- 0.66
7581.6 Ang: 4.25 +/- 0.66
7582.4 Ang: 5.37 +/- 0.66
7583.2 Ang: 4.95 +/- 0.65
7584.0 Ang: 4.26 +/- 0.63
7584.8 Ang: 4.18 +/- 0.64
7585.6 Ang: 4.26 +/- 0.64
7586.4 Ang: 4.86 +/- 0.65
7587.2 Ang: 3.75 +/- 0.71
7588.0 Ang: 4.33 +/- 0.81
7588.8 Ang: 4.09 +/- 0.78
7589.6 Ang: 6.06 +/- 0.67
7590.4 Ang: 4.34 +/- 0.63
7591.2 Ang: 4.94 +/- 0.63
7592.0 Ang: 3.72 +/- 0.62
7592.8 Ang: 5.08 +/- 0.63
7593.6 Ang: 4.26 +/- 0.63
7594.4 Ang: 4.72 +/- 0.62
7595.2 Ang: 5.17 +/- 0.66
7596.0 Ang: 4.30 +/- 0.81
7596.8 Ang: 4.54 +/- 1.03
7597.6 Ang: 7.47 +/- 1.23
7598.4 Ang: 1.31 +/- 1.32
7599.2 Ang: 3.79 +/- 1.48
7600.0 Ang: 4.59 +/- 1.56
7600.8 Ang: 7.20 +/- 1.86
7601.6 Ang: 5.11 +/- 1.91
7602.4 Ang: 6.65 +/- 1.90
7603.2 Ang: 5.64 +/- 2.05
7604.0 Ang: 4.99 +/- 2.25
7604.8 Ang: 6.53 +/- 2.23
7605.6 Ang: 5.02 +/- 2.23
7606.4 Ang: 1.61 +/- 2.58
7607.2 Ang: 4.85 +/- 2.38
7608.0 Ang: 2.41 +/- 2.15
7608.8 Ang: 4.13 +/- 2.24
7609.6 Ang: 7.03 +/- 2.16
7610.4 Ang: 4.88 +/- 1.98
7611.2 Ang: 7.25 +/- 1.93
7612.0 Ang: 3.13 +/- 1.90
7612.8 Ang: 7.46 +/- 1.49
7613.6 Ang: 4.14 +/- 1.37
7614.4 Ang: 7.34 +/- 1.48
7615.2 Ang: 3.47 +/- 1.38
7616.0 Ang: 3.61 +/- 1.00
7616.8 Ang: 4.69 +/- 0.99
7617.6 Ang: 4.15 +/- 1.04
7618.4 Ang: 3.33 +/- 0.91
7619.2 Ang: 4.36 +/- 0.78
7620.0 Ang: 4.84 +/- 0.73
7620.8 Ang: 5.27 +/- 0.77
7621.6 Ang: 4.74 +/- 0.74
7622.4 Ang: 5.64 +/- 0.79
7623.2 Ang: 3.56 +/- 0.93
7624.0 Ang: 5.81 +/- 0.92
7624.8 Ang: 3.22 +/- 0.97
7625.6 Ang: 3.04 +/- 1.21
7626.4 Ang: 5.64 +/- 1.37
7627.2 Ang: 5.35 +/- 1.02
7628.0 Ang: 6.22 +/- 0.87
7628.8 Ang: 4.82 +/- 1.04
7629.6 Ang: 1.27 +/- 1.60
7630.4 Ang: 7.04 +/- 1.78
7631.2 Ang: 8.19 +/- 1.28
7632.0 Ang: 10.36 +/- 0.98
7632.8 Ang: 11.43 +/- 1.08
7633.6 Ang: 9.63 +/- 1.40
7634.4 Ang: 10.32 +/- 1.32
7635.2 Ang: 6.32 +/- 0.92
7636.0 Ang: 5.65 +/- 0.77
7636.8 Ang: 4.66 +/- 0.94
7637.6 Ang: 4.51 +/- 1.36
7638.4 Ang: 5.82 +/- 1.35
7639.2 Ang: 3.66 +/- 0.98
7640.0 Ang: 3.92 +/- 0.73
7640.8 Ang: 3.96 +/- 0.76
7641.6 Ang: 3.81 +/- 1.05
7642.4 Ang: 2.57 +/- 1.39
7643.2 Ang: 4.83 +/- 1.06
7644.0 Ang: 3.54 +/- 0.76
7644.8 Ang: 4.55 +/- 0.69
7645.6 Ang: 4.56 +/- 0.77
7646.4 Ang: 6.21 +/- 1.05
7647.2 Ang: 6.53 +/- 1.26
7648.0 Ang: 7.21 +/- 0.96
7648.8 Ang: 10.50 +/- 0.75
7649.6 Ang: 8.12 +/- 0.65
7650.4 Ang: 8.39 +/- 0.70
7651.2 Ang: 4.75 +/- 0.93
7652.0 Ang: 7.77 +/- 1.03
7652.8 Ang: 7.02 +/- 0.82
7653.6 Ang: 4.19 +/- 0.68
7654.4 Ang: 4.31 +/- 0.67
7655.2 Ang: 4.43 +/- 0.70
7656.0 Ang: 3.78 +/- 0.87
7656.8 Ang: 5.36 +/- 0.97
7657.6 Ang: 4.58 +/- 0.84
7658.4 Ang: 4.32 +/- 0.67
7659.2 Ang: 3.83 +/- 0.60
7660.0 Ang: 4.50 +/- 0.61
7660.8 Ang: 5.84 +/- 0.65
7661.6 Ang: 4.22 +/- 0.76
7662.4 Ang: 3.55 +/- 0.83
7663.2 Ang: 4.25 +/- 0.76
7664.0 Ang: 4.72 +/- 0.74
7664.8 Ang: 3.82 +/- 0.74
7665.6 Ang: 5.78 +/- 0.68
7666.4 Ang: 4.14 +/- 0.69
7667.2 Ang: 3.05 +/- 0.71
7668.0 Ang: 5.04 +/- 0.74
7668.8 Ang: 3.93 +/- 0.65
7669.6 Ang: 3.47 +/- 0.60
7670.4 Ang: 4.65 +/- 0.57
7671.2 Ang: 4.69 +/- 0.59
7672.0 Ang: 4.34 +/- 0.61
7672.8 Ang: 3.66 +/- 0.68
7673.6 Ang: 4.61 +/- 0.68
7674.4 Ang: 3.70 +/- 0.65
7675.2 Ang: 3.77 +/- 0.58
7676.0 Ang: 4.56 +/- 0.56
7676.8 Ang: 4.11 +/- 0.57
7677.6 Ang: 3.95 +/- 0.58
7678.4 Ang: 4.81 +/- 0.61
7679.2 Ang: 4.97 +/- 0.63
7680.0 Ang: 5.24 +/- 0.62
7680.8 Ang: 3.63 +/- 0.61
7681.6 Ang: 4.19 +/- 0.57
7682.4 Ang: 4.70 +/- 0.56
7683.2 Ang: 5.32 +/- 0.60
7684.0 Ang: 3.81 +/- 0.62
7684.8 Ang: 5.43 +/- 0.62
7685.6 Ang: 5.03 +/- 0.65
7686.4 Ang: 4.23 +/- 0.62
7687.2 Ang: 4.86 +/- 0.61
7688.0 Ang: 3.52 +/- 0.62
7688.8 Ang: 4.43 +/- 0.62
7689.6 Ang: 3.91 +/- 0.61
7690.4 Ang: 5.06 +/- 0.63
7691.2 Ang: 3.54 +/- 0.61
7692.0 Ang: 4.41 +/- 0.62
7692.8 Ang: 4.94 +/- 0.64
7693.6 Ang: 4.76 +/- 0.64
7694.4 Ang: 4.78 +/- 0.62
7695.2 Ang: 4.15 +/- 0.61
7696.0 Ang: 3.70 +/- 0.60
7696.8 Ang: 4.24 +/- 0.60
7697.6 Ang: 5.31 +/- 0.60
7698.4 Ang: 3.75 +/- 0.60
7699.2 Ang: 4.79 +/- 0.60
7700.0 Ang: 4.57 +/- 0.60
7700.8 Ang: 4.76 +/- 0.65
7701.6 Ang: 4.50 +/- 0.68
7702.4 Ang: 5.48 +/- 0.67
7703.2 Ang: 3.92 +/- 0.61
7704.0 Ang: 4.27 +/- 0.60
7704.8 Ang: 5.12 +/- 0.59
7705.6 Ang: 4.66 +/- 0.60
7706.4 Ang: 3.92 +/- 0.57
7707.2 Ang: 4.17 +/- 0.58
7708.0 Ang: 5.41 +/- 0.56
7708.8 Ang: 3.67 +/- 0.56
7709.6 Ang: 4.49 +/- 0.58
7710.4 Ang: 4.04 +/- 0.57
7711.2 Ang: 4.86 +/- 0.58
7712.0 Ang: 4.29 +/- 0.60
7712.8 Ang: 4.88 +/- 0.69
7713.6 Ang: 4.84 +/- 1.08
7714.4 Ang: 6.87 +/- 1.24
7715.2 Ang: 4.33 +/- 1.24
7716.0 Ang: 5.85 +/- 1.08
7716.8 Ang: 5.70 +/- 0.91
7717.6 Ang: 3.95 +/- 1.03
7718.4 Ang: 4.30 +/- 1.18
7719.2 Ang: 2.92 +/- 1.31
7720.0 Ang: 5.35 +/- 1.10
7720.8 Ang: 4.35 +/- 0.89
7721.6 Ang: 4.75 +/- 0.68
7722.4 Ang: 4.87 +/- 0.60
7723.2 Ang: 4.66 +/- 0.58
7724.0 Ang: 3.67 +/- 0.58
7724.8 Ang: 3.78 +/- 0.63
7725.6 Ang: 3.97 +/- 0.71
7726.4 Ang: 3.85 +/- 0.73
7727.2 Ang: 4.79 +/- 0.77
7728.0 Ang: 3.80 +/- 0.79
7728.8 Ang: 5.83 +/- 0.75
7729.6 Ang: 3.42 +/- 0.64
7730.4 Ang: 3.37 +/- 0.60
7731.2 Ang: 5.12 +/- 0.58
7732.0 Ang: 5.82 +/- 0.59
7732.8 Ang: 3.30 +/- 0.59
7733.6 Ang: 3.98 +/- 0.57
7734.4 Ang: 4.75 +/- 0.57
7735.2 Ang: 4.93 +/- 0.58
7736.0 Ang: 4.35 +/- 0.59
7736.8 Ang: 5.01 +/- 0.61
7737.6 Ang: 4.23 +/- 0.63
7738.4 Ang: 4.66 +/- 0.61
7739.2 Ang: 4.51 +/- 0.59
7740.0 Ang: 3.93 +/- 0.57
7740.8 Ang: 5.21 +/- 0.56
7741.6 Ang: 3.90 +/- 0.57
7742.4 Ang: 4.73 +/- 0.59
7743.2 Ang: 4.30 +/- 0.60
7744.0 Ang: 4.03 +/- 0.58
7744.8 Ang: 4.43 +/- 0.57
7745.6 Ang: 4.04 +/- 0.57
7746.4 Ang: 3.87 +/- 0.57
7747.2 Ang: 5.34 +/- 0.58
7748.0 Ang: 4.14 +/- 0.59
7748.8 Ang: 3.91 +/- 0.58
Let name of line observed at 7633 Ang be [S II] 6716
